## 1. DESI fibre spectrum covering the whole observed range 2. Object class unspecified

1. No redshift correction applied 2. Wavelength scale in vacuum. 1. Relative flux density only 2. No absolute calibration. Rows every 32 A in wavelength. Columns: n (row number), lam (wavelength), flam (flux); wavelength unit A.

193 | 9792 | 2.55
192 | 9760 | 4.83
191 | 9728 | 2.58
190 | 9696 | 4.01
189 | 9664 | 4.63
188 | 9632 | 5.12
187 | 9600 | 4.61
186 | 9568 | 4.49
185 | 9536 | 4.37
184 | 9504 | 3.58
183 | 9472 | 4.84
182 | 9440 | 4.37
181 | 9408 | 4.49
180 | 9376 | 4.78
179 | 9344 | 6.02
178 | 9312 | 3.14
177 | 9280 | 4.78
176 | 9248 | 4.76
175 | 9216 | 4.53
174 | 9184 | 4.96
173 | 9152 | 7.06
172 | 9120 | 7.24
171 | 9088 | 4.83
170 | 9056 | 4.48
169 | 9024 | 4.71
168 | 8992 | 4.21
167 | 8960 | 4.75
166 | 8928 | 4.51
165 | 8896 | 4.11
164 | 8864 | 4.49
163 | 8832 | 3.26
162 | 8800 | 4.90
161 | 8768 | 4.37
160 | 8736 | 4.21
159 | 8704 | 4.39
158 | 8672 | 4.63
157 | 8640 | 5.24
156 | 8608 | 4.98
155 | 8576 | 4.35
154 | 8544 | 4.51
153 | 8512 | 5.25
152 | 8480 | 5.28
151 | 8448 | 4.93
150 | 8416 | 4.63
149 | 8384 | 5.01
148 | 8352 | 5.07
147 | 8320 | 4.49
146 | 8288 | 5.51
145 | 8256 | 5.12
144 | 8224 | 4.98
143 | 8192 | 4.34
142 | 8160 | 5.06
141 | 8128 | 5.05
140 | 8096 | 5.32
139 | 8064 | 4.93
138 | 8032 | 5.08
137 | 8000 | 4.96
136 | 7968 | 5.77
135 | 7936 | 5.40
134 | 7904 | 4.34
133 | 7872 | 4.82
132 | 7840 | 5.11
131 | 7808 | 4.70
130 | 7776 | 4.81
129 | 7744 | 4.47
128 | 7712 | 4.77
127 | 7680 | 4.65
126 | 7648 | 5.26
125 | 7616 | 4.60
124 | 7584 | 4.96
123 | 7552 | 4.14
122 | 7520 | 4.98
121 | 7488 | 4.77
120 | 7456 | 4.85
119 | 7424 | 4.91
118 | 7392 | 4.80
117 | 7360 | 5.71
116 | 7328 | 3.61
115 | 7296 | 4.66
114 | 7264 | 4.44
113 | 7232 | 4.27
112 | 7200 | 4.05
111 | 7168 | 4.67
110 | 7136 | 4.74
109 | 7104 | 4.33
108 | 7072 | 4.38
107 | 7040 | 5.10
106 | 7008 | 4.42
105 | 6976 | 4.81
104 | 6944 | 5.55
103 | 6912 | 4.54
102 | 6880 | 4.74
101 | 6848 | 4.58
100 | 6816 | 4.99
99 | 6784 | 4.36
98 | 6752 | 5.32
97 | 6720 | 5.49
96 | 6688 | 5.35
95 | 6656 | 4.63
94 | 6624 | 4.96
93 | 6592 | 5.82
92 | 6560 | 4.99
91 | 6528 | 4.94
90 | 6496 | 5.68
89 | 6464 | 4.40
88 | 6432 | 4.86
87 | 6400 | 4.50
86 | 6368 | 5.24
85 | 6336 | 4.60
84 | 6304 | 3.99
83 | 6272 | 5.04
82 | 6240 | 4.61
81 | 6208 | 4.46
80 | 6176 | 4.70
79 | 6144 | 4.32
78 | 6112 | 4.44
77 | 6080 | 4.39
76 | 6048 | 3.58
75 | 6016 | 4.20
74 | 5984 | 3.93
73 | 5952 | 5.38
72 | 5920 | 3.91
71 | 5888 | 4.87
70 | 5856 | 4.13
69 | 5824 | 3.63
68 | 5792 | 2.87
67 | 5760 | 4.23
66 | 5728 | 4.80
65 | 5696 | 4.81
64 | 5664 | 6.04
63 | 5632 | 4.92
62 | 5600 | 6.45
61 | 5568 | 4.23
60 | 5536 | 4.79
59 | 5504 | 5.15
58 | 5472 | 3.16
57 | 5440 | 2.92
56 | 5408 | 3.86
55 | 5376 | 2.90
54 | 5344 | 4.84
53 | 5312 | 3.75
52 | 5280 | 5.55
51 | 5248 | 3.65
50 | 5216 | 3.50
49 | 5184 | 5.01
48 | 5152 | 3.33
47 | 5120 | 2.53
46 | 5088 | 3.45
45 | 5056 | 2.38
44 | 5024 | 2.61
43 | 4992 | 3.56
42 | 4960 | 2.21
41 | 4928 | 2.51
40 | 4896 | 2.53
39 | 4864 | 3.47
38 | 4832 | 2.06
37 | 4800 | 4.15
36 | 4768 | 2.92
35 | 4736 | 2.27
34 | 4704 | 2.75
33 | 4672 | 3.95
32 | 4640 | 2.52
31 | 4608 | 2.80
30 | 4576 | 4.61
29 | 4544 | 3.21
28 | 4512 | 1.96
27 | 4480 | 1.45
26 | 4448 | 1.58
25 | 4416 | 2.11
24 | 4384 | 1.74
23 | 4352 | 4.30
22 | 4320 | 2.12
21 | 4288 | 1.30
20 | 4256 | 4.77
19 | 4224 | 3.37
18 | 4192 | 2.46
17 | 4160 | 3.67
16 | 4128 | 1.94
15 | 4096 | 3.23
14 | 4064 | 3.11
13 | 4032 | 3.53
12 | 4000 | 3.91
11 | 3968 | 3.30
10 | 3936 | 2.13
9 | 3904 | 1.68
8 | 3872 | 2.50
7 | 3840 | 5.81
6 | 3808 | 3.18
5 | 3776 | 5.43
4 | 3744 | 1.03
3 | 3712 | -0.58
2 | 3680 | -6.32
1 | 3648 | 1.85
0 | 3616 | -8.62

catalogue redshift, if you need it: 0.391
